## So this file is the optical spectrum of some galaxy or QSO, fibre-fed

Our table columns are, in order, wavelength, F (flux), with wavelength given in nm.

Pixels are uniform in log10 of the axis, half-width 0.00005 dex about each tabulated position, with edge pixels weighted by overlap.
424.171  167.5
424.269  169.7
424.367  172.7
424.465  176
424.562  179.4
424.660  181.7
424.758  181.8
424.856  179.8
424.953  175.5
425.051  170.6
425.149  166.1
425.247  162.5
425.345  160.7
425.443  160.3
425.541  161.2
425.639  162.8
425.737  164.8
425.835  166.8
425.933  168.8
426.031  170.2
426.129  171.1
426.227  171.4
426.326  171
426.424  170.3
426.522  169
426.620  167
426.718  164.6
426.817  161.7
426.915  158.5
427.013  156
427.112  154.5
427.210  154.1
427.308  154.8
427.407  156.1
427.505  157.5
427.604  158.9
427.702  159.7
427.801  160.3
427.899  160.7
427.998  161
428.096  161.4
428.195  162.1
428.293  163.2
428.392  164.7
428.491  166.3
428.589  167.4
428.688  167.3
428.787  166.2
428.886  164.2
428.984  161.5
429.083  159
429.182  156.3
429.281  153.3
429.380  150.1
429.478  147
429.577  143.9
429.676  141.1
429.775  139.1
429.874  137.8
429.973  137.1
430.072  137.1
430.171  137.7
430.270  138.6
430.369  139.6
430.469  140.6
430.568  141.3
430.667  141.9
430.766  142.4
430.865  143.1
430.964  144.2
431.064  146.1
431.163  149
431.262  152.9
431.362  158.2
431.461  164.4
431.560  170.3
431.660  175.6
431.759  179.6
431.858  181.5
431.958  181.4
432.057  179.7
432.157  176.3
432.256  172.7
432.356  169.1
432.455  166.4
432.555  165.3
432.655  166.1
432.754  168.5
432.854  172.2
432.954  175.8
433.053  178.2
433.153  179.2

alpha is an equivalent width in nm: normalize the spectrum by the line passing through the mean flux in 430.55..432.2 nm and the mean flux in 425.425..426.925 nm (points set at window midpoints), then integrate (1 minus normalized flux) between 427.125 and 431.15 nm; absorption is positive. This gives 0.28 nm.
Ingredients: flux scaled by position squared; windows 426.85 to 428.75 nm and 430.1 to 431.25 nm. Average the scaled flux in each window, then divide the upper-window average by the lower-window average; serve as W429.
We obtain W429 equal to 0.90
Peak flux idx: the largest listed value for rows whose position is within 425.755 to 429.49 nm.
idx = 171.4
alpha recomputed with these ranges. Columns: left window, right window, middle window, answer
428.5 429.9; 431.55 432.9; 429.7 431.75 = 0.21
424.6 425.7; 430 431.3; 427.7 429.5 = -0.10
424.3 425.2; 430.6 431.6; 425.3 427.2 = 0.06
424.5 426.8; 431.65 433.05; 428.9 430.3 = 0.21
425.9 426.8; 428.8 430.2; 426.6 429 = -0.03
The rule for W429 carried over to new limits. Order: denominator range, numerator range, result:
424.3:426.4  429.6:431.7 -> 0.88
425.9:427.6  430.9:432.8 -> 1.05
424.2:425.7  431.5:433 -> 1.05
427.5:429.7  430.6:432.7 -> 1.04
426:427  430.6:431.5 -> 0.91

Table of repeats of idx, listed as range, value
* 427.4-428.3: 163.2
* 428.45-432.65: 181.5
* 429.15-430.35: 156.3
